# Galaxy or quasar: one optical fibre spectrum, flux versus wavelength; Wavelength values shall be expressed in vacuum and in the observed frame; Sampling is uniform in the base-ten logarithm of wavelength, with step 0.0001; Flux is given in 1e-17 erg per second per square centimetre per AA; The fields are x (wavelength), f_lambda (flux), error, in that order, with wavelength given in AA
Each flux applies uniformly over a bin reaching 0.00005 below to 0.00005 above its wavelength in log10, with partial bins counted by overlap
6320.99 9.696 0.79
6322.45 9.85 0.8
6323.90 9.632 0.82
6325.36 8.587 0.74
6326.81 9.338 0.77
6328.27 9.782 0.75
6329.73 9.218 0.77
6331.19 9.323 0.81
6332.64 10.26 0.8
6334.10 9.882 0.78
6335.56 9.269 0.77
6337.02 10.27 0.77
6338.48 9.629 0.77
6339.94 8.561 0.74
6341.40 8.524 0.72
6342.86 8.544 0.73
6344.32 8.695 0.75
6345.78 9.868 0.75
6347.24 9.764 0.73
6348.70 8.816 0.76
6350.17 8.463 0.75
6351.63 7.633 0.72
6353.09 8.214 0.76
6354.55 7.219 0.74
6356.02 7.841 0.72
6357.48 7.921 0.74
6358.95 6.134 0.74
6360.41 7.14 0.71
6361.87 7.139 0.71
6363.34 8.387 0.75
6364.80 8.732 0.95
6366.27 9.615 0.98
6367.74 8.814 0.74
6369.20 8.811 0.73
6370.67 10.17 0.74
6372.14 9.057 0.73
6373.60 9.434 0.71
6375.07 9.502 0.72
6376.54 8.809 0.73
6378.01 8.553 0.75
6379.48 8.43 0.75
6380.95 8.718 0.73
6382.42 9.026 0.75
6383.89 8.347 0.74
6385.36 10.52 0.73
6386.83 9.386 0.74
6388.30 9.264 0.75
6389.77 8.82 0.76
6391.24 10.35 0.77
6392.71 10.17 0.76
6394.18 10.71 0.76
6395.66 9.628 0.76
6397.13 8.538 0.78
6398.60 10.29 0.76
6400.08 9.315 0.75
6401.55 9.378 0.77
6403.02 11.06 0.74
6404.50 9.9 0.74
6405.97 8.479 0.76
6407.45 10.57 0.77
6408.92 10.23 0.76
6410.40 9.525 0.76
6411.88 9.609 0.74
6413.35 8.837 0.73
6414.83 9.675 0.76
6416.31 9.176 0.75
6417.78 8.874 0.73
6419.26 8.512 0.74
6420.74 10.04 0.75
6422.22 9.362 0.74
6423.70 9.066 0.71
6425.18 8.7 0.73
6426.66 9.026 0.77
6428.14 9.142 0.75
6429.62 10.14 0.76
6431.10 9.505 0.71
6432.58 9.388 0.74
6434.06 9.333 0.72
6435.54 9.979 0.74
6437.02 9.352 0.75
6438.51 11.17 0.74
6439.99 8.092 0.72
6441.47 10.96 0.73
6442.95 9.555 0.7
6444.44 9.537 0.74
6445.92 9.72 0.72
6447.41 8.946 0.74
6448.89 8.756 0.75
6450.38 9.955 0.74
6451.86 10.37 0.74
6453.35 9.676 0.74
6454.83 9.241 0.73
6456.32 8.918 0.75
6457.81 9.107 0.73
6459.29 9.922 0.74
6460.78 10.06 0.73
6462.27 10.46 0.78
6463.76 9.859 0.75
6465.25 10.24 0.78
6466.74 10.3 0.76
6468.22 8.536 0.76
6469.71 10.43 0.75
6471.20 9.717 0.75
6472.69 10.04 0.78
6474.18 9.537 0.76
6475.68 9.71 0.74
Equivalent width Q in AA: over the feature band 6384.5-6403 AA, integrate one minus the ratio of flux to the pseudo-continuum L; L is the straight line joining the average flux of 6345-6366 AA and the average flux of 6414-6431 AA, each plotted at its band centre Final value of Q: -2.1 AA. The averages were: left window 8.13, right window 9.25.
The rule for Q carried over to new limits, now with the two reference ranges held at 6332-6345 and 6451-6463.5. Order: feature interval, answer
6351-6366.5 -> 2.65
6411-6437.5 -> 0.79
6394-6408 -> -0.33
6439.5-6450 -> 0.29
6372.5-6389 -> 0.62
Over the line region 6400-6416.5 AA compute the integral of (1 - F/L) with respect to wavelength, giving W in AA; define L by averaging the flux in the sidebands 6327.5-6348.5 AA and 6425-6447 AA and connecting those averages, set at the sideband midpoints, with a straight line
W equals -0.25 AA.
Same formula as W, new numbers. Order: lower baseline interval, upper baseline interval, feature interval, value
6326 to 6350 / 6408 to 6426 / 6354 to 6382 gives 2.6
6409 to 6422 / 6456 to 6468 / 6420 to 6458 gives 0.3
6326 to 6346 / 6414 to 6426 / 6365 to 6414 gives -1.1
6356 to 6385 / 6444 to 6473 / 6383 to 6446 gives -3.0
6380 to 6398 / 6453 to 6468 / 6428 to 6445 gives -0.1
